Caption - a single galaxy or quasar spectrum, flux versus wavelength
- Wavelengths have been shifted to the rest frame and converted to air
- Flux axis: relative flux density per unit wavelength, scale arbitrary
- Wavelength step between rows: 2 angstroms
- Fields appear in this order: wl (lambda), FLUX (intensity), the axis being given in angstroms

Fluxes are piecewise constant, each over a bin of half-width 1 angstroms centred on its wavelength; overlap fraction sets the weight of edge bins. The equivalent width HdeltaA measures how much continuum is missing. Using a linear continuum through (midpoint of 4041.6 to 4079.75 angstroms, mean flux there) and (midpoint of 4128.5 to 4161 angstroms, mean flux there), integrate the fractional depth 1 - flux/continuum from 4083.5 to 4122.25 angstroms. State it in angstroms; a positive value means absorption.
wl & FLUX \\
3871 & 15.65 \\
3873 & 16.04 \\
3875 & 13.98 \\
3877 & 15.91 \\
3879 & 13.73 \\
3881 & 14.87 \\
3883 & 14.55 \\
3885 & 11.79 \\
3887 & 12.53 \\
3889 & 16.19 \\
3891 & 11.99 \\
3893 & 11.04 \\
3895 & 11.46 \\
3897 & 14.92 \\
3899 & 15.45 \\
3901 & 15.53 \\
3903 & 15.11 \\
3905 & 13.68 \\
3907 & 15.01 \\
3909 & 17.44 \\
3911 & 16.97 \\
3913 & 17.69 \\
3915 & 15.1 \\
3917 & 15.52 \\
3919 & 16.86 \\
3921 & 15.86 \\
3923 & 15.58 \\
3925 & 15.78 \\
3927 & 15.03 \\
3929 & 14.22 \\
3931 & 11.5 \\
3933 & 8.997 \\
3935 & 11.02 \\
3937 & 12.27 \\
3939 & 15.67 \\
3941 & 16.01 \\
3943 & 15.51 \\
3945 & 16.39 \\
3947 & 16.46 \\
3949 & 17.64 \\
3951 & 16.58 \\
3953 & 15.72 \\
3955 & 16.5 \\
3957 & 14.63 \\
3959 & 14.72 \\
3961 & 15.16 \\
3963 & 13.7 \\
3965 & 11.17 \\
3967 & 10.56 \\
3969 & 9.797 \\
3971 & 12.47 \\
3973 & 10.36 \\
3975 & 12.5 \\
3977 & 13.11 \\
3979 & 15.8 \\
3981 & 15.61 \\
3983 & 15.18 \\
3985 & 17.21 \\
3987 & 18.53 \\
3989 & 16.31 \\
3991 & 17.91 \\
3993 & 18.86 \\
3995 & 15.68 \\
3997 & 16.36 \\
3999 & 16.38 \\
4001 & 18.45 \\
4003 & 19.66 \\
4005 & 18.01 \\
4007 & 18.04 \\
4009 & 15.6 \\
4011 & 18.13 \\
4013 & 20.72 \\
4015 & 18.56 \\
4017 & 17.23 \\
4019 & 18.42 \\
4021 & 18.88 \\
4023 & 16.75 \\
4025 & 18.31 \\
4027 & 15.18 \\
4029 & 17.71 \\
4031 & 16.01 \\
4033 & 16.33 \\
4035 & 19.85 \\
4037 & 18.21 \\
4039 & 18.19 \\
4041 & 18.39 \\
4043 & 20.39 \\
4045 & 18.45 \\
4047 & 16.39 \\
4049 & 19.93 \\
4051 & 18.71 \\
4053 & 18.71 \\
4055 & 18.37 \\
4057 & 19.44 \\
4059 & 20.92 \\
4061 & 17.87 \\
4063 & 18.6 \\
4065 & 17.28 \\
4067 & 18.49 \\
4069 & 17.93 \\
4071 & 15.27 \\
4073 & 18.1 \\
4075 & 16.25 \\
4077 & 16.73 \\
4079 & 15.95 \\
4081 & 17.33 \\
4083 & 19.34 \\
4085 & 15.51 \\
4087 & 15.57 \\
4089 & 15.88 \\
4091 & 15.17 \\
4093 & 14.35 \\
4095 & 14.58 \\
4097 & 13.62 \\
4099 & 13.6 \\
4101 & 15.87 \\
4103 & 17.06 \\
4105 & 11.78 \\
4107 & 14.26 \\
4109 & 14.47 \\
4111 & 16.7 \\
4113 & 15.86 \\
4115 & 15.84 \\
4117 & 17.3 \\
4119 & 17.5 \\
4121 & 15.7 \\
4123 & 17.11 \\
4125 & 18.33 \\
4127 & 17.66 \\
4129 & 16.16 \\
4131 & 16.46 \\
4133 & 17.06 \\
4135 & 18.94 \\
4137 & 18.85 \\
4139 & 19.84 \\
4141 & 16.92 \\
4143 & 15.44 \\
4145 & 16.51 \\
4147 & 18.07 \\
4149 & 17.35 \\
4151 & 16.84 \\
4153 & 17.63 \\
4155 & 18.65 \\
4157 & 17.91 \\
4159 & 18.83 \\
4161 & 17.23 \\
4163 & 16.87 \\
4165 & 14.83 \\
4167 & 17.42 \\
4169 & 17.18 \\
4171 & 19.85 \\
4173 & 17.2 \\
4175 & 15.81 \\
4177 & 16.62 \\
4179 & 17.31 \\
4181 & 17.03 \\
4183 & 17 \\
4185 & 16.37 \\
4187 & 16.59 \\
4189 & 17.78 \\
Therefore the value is 5.4 angstroms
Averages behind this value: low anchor 18.1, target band 15.4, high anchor 17.6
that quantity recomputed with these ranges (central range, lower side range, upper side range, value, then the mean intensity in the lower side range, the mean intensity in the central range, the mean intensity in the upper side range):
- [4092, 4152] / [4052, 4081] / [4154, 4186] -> 4.05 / 17.8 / 16.3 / 17.3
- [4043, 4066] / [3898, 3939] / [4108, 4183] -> -3.53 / 14.8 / 18.7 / 17.2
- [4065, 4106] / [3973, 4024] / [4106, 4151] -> 2.40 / 17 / 16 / 16.9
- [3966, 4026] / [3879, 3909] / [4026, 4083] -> 0.78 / 14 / 16.3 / 17.9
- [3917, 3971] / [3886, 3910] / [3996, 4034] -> 4.05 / 14.2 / 14.3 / 17.6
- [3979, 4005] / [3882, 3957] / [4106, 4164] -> -2.70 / 14.7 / 17.2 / 17.1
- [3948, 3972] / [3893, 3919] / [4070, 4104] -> 2.12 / 15.2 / 14.1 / 15.9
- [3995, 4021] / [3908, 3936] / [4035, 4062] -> -0.55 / 14.8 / 17.9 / 18.8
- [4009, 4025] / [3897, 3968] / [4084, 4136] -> -2.98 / 14.9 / 18.2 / 15.9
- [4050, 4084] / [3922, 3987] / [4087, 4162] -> -4.82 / 14.2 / 18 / 16.5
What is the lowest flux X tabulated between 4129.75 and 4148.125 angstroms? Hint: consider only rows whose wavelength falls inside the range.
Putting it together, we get 15.44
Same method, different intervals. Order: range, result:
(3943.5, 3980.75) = 9.797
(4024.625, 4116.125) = 11.78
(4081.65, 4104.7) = 13.6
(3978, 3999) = 15.18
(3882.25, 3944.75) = 8.997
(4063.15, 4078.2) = 15.27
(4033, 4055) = 16.33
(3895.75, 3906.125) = 13.68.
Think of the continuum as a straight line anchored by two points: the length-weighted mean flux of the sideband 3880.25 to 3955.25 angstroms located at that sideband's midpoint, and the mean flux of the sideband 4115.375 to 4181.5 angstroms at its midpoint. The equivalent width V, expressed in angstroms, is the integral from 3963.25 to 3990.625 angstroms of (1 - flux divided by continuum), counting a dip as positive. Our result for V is 2.8 angstroms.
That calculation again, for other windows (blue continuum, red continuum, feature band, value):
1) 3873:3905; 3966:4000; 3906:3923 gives -2.43 angstroms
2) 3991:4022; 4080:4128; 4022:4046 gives -0.66 angstroms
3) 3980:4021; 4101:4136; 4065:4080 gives -0.14 angstroms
